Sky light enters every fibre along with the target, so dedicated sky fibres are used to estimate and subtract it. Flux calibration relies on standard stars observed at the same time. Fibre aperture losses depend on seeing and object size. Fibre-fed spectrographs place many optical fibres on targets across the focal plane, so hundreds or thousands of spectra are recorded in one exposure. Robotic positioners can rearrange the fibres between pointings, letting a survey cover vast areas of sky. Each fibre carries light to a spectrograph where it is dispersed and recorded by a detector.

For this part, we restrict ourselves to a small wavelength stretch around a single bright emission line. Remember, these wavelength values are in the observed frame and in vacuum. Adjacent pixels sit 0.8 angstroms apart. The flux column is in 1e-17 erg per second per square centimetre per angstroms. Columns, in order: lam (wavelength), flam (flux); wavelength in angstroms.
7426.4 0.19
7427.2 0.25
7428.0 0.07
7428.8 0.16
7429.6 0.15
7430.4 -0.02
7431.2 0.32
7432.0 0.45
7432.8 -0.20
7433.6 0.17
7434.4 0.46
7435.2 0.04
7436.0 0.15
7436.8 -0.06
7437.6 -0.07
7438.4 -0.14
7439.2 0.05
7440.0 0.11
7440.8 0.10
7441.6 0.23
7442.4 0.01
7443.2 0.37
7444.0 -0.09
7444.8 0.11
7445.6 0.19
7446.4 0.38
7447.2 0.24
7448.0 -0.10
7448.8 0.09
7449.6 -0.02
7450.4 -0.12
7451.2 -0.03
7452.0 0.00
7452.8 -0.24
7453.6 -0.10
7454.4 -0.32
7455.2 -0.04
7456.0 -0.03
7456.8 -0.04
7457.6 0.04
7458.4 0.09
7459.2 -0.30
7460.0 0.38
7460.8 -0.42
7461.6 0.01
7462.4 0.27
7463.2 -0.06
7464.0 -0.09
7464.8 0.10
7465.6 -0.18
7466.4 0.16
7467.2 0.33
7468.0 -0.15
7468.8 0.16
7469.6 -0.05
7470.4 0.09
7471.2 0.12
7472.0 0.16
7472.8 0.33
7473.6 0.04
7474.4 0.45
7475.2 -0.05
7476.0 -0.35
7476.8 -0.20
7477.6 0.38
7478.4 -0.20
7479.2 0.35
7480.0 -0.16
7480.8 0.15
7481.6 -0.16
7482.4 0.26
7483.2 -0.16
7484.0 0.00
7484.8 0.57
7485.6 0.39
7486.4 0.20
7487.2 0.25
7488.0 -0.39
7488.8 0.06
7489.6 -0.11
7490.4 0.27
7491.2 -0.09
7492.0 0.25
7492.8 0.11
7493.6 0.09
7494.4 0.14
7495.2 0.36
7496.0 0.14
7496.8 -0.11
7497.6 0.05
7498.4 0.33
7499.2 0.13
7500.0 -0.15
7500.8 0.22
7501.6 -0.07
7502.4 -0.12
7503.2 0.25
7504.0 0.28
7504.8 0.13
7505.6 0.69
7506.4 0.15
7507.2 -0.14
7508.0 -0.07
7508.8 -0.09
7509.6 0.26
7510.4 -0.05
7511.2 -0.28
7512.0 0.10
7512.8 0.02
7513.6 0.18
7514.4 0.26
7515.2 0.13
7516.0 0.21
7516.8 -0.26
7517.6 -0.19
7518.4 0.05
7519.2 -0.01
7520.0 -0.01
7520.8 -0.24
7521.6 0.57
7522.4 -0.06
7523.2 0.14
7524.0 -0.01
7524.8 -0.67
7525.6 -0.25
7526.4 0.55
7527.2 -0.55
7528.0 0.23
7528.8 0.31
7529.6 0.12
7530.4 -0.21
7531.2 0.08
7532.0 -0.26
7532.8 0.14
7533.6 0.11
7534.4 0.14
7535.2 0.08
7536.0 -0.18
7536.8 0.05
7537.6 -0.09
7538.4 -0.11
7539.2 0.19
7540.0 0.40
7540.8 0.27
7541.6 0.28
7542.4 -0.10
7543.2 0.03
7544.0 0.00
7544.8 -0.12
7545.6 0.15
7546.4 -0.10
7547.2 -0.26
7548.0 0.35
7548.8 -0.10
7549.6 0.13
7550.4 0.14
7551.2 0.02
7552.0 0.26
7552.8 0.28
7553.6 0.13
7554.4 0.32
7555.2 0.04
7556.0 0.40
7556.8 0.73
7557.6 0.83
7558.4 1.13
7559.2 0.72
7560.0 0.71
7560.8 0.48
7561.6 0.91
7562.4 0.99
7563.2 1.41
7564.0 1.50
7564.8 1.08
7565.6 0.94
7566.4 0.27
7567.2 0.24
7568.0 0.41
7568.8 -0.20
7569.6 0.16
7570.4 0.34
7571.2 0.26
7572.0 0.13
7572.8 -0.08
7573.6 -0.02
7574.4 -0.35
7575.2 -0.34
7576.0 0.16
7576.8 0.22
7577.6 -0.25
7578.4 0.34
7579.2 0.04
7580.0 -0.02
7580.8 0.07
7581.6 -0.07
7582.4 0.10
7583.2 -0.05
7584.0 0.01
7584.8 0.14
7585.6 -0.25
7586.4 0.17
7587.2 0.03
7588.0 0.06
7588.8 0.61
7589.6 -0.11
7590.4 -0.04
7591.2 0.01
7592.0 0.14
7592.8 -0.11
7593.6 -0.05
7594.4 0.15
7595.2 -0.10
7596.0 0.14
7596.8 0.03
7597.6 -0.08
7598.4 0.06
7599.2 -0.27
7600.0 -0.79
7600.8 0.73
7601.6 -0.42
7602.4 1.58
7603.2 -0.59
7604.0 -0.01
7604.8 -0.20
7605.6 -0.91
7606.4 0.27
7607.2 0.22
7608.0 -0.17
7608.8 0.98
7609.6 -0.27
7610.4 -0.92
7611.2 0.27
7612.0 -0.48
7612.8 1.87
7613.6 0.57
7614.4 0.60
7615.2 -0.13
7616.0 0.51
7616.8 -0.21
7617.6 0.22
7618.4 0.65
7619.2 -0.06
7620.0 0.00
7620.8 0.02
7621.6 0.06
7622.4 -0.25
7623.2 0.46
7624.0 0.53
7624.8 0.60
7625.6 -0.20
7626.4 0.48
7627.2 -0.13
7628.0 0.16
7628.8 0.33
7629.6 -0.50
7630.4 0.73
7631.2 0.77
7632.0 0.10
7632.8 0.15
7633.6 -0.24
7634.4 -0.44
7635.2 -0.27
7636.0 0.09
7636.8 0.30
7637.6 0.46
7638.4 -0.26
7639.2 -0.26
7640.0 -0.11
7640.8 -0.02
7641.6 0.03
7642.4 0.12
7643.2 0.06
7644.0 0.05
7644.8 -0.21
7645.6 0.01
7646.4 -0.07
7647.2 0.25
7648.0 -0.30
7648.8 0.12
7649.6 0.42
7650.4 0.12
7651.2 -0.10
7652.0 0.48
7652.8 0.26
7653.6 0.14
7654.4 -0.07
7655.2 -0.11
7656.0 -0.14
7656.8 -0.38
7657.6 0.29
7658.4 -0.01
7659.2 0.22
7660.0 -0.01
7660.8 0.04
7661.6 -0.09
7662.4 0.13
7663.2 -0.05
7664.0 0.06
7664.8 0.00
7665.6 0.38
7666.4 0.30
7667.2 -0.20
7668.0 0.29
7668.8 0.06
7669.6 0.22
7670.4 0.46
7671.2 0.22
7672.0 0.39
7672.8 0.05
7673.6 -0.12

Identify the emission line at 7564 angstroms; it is [O II]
